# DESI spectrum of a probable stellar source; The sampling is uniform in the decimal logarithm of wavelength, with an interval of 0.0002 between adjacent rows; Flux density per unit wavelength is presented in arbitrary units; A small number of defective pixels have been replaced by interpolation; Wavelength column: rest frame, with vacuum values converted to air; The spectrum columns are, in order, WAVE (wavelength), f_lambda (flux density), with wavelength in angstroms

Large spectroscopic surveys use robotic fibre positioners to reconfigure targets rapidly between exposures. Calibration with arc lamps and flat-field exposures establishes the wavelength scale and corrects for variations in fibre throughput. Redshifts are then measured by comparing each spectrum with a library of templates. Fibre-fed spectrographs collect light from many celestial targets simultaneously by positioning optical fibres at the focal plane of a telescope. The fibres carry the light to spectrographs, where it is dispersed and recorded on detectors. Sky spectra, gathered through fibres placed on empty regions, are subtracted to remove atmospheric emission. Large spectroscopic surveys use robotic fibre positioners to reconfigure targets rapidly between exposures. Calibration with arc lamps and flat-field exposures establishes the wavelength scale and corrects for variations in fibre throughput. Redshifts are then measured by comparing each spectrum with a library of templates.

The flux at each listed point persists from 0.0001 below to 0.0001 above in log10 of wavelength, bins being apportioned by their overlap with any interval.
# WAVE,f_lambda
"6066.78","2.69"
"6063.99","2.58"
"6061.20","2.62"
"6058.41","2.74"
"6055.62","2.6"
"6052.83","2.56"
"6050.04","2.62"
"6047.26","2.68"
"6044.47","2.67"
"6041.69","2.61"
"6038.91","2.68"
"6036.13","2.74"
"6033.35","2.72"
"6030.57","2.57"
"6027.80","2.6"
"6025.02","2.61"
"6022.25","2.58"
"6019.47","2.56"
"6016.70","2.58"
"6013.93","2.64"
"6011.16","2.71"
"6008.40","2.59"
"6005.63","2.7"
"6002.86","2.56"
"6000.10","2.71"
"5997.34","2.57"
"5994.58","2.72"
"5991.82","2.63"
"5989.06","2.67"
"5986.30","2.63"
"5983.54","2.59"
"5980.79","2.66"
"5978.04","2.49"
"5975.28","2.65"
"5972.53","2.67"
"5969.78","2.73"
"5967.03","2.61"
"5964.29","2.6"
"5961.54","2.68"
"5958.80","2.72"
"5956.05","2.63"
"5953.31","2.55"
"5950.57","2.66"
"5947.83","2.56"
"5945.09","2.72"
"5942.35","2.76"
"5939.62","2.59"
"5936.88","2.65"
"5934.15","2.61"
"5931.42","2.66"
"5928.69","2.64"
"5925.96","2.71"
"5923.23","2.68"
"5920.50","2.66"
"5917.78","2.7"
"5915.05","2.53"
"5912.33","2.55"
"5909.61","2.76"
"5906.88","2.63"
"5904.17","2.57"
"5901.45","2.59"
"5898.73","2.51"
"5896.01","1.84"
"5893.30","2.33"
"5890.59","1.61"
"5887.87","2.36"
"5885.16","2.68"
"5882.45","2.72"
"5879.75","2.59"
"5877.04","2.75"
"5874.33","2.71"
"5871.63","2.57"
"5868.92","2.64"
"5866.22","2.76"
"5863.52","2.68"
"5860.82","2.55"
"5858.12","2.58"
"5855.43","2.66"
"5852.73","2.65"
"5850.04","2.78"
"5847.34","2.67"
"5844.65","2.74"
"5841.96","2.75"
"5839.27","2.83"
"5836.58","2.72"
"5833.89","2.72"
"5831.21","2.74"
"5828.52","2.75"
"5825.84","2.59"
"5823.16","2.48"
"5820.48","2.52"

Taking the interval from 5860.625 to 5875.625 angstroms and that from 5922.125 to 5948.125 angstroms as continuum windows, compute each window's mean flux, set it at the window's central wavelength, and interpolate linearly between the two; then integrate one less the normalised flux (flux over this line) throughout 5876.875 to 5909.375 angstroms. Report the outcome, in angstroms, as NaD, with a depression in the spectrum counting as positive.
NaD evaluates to 2.8 angstroms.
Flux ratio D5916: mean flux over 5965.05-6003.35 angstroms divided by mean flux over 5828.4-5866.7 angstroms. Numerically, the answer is 1.0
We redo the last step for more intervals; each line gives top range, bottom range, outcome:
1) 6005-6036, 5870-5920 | 1.05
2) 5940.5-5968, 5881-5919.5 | 1.08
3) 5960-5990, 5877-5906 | 1.10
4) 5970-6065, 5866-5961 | 1.02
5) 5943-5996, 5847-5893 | 1.02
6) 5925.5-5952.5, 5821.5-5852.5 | 0.98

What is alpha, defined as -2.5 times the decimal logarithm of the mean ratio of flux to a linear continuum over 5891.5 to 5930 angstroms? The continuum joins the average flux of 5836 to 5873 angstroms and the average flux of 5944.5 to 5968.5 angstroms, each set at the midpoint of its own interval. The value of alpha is 0.05 mag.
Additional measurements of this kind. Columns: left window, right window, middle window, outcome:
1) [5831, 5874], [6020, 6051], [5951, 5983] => 0.01 mag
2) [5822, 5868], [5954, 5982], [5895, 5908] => 0.10 mag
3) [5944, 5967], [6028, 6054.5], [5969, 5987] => 0.01 mag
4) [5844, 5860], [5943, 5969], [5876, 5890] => 0.04 mag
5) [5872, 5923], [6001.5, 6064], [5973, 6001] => -0.02 mag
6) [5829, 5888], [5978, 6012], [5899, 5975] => 0.01 mag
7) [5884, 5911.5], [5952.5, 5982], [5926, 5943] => -0.06 mag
